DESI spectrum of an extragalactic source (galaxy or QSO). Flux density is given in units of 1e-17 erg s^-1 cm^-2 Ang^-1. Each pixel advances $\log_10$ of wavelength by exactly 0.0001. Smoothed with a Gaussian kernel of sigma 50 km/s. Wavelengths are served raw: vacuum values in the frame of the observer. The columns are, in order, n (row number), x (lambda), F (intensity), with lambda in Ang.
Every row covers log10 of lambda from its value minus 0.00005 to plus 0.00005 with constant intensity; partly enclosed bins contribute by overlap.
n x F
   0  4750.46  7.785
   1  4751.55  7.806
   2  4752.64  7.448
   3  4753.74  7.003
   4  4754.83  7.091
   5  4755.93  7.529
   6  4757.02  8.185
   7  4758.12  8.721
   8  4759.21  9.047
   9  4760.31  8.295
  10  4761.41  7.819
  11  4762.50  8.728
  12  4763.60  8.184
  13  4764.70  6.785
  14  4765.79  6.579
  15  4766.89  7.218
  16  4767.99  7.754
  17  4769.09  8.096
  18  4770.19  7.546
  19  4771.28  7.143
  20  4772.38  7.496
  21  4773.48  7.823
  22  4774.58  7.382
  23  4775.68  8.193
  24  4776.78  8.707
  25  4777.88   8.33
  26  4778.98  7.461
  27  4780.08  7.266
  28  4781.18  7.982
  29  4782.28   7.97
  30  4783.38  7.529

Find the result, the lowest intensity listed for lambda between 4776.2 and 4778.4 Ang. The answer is 8.33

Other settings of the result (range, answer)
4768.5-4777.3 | 7.143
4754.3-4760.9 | 7.091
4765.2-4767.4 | 6.579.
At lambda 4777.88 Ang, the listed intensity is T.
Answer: 8.33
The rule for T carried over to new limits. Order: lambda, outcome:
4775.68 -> 8.193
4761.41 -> 7.819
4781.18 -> 7.982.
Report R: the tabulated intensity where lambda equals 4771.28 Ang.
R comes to 7.143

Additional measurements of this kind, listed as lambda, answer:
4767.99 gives 7.754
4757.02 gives 8.185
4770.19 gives 7.546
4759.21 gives 9.047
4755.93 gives 7.529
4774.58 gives 7.382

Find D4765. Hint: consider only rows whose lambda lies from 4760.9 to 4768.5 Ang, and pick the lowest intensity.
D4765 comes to 6.579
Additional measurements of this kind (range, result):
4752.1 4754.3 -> 7.003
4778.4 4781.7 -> 7.266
